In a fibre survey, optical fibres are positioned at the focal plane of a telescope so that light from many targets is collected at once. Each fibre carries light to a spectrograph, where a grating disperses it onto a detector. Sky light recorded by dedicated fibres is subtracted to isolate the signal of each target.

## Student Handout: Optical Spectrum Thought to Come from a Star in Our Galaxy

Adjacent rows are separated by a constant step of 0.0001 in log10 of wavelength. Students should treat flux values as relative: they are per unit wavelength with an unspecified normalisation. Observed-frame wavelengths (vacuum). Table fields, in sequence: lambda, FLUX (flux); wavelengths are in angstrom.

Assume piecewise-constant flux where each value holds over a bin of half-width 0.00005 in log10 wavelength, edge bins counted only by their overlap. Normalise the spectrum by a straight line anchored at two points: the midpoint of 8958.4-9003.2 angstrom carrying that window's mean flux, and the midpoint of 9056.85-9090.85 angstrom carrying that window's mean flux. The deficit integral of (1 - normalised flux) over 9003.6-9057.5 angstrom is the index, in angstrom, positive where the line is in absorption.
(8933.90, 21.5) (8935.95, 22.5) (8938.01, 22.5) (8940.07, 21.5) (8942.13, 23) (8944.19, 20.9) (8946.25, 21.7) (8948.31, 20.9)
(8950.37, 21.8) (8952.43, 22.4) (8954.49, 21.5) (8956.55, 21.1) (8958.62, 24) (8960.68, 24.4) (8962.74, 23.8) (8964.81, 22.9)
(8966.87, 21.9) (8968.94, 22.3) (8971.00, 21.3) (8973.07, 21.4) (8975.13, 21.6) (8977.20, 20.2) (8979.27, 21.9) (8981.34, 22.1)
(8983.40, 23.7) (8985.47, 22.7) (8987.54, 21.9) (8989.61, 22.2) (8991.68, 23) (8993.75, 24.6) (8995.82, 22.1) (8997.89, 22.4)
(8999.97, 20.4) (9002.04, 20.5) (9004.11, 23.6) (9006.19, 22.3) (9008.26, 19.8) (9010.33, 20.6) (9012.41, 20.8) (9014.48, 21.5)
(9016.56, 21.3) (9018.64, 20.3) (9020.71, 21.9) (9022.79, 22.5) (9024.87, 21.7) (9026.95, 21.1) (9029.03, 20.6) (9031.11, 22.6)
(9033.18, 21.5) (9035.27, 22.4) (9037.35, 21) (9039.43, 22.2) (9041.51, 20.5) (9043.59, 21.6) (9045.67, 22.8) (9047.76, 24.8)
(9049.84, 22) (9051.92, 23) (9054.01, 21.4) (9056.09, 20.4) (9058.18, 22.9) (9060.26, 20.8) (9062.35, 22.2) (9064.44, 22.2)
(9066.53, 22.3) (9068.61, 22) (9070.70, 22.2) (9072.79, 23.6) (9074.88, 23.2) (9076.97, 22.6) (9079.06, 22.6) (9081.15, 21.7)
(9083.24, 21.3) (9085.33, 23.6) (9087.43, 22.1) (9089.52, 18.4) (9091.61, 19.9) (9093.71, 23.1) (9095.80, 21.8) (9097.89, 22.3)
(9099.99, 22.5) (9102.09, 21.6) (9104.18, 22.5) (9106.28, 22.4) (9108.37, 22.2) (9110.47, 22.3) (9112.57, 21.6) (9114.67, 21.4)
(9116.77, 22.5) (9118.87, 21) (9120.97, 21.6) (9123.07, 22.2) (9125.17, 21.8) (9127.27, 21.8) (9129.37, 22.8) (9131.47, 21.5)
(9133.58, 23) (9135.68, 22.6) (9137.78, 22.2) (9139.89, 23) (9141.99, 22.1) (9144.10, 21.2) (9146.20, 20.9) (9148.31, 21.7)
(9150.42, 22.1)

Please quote 1.19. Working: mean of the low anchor 22.3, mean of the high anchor 22.1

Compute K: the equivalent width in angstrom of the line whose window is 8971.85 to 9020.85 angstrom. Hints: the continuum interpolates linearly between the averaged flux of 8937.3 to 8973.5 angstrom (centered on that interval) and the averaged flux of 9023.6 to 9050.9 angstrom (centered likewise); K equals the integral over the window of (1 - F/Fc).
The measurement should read 0.6 angstrom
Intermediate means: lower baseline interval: 22.2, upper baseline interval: 21.9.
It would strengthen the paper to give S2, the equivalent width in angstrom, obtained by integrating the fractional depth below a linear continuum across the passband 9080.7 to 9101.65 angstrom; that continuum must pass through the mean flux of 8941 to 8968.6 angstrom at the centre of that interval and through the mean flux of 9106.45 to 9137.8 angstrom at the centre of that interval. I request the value 0.4 angstrom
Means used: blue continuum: 22.3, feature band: 21.7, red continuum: 22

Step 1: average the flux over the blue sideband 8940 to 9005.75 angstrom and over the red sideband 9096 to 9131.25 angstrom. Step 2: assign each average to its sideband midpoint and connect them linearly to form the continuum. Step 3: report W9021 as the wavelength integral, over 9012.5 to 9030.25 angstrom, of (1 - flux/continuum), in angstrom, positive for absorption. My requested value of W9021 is 0.6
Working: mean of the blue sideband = 22.2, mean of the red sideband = 22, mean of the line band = 21.3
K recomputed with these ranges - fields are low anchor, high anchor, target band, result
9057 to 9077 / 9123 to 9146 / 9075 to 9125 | 0.8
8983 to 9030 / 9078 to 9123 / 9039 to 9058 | -0.3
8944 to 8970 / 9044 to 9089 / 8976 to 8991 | 0.1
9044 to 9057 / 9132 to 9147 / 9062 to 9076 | -0.1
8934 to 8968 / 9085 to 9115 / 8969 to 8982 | 0.4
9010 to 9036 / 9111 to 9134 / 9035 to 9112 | -1.3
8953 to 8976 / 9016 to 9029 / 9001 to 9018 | 0.3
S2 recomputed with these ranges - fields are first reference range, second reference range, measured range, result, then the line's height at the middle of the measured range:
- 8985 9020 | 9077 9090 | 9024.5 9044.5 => 0.2 angstrom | 21.8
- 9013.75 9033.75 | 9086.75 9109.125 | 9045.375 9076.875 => -1.1 angstrom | 21.6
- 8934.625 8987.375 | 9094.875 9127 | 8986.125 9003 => 0.0 angstrom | 22.1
